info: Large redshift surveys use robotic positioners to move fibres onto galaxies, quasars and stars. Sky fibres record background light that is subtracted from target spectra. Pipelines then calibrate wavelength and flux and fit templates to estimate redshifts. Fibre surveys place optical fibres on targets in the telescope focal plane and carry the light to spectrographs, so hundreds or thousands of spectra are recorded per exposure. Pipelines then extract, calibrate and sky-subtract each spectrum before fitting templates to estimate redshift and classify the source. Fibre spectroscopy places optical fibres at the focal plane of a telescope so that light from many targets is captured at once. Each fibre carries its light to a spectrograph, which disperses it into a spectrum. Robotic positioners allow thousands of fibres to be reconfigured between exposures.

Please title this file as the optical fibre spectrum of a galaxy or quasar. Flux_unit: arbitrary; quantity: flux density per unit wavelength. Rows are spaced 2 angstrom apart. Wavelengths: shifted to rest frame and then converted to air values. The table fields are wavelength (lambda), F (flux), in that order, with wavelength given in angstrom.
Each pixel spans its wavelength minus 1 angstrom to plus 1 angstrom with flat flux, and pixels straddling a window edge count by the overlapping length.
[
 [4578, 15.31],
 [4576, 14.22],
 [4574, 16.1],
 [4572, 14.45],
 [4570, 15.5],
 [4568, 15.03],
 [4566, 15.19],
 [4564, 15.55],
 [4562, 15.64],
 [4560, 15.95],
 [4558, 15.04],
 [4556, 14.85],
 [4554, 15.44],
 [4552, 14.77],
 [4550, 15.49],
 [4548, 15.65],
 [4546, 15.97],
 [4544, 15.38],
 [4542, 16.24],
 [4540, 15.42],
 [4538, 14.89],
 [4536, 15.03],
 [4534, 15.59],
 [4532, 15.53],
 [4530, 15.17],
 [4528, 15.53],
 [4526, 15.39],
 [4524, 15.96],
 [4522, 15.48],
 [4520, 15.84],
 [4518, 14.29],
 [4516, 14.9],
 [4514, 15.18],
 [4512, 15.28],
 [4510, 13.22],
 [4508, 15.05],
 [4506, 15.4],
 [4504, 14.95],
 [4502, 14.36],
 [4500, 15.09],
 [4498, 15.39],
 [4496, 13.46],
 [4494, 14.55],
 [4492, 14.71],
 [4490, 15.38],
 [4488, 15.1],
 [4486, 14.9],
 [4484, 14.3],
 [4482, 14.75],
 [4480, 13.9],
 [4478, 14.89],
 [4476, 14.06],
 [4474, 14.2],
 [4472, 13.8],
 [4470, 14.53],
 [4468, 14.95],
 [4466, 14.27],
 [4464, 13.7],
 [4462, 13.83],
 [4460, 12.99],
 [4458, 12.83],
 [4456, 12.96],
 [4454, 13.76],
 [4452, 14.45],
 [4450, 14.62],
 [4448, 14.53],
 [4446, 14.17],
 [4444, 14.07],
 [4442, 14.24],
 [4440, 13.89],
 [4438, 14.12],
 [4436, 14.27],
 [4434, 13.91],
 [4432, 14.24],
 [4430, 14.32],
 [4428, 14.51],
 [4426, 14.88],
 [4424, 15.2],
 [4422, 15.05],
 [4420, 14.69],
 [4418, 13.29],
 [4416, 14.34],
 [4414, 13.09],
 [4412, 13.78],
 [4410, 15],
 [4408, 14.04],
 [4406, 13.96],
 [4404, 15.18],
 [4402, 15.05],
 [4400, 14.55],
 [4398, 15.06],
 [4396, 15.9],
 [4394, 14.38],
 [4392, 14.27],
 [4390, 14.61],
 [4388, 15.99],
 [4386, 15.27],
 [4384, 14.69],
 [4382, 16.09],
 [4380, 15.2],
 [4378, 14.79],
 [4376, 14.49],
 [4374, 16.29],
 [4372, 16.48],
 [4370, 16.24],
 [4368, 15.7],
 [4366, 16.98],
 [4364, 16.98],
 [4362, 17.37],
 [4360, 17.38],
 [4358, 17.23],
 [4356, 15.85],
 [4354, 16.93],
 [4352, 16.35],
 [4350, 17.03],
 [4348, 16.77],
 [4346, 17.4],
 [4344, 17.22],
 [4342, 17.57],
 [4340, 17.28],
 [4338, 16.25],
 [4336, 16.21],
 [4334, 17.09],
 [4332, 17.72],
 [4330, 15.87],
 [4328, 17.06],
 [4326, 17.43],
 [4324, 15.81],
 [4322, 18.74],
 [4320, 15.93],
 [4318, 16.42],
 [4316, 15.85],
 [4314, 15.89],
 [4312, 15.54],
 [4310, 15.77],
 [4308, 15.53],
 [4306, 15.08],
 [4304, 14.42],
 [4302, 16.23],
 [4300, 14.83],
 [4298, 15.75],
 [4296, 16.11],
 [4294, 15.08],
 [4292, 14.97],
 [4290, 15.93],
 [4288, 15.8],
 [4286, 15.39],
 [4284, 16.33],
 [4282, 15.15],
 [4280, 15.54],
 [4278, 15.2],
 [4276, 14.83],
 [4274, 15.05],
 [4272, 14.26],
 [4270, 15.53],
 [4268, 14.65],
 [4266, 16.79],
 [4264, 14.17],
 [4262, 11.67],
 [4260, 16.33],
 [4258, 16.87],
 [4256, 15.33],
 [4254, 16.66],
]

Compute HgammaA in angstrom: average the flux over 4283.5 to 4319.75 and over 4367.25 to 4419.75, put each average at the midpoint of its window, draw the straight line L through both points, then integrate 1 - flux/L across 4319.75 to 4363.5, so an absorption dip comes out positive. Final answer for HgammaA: -4.72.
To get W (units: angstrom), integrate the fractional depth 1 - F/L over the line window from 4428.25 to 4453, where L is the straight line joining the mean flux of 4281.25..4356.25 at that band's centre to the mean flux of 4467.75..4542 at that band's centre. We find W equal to 1.8 angstrom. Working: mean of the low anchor 16.2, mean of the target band 14.2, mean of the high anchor 14.9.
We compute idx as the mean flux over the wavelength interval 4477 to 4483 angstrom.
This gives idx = 14.5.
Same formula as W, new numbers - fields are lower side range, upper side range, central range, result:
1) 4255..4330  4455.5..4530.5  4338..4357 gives -1.9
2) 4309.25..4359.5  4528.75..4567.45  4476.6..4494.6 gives 1.2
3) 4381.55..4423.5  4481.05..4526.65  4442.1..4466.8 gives 1.6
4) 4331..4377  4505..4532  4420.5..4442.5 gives 2.1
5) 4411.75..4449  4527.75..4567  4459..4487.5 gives 0.9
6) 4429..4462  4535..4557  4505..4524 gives -0.1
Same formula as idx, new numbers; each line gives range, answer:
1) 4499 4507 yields 14.9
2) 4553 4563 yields 15.4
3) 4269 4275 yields 14.9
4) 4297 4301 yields 15.3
